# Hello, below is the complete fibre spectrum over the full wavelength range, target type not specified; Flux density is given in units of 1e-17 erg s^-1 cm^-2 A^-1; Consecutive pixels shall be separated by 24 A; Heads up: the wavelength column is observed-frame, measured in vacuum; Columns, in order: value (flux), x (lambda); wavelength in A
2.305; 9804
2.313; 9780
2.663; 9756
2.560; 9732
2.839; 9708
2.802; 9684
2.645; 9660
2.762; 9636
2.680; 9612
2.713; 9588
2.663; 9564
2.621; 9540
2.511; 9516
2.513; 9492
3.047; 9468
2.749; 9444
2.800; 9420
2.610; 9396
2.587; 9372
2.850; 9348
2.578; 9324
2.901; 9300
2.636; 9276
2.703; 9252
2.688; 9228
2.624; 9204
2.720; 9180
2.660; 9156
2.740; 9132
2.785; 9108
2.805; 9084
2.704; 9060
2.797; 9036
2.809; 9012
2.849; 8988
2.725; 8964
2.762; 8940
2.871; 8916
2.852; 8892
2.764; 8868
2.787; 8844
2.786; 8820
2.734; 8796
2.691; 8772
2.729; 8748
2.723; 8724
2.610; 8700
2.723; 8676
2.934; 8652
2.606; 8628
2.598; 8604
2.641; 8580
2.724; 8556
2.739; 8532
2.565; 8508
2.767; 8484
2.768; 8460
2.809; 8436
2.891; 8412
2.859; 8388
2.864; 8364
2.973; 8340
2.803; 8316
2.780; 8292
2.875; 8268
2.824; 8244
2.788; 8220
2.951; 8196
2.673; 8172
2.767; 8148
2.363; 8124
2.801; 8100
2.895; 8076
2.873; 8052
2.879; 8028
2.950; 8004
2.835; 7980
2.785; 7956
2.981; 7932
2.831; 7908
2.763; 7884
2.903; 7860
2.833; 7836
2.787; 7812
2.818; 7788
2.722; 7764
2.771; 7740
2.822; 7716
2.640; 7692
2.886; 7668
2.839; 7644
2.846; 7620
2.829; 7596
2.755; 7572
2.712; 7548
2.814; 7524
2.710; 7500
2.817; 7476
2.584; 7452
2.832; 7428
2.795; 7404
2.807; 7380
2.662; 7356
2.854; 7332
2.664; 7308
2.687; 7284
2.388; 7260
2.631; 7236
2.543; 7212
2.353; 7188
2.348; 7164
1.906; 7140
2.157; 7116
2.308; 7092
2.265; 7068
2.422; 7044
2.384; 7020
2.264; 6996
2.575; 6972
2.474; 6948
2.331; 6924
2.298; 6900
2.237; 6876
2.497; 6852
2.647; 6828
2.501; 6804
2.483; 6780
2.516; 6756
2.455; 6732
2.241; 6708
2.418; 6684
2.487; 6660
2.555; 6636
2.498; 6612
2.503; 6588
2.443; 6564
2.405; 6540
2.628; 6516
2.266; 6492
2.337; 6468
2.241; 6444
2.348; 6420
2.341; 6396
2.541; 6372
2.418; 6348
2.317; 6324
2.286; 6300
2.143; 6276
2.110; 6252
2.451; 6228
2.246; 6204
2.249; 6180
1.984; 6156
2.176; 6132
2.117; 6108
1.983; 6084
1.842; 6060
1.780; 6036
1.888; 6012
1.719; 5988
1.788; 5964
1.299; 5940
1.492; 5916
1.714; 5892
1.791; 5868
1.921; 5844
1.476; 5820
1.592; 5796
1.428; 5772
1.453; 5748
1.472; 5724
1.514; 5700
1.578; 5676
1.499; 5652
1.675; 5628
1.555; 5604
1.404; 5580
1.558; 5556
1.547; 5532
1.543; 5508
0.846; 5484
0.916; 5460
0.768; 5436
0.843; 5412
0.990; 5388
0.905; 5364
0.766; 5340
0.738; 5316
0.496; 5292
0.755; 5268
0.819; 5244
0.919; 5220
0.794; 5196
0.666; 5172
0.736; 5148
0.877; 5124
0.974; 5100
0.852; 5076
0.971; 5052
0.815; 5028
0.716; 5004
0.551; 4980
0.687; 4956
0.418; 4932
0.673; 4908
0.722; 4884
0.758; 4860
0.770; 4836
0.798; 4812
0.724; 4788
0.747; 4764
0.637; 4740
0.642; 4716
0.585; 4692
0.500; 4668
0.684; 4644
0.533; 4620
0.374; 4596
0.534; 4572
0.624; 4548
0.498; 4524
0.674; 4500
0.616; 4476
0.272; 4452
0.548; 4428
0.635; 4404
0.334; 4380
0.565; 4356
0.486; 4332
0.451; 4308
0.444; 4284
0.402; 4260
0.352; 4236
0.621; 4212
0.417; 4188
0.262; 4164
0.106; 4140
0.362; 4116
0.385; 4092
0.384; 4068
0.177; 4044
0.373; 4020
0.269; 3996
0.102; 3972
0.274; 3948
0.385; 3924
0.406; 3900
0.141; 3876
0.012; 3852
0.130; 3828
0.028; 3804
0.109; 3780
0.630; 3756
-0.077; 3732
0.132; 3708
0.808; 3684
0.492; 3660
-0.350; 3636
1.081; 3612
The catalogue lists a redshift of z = 0.38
